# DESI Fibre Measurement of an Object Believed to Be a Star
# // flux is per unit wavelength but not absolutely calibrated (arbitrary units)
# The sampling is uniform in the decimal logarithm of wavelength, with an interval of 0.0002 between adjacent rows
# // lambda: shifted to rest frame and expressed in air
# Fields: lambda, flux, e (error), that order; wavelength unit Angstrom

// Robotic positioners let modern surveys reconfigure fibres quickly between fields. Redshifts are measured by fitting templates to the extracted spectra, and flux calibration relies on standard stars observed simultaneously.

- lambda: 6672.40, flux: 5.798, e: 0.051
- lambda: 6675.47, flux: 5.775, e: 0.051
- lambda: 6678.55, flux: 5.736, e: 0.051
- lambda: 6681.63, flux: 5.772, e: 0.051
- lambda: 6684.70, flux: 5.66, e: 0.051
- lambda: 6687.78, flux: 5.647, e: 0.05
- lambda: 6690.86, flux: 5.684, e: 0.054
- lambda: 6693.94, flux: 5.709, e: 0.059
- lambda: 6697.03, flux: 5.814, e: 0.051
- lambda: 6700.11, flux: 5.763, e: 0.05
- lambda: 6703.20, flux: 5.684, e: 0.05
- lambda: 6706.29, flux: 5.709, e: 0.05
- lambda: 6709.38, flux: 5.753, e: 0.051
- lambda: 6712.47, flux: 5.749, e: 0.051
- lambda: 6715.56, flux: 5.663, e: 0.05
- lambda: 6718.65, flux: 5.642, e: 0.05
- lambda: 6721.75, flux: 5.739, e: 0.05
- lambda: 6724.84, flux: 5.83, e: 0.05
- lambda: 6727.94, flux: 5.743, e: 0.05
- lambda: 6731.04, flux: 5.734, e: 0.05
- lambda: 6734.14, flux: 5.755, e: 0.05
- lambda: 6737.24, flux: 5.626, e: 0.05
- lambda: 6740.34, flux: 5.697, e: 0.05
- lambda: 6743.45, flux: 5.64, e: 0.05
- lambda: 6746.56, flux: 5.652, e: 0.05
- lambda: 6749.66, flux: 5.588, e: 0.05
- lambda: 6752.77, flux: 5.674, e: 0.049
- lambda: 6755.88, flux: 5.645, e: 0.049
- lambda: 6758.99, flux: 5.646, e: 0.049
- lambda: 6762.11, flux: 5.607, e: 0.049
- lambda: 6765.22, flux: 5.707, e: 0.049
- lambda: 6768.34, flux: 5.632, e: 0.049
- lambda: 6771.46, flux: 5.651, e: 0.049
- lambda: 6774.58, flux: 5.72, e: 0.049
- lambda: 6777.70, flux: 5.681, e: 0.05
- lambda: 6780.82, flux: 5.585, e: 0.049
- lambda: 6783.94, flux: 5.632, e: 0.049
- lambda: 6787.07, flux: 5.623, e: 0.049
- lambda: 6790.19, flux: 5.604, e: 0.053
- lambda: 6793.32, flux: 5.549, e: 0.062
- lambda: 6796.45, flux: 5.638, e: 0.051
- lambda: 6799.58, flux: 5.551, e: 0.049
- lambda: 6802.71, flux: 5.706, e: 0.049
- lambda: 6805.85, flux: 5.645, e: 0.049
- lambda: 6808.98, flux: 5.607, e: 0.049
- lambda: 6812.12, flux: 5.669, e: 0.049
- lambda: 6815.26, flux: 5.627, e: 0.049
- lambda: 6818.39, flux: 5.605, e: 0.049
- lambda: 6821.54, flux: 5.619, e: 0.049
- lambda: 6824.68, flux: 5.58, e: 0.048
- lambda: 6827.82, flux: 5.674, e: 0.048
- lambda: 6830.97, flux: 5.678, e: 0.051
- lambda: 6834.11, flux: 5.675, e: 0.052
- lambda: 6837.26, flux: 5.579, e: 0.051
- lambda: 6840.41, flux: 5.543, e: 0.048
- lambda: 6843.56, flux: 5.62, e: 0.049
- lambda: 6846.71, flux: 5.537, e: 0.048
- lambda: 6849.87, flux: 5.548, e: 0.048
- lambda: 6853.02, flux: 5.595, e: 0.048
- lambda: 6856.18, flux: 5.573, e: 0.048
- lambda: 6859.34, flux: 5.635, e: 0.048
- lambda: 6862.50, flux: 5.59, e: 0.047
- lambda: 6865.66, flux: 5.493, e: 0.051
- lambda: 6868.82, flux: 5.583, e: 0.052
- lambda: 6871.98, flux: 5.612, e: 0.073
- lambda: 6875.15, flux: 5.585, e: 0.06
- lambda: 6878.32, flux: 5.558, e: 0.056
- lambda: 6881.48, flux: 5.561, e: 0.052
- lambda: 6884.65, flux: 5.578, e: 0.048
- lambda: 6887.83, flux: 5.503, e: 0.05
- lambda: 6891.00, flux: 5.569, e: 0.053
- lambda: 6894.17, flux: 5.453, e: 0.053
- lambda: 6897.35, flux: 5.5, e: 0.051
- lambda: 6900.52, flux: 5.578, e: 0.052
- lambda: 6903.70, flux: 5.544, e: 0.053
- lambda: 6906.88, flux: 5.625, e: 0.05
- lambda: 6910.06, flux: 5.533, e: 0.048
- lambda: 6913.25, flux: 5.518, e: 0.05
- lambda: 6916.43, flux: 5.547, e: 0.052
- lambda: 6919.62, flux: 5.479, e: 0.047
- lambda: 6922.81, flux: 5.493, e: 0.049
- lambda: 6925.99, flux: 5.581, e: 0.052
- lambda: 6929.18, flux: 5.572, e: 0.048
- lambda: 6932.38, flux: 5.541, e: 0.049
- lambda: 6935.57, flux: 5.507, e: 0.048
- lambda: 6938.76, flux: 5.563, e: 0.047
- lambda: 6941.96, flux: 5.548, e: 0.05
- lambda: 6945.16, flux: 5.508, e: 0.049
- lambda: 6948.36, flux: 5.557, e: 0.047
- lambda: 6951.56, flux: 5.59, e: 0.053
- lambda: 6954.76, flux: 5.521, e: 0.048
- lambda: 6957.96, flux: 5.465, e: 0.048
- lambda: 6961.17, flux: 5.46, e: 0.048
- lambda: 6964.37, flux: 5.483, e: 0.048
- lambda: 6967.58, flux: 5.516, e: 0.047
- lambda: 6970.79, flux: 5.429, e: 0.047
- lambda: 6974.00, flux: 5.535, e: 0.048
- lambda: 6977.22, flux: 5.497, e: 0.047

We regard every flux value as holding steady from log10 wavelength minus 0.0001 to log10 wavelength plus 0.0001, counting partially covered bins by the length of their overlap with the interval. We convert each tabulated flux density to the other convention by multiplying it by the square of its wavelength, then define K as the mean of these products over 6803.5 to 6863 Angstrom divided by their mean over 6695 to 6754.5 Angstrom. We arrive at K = 1.0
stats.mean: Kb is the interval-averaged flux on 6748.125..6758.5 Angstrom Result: 5.64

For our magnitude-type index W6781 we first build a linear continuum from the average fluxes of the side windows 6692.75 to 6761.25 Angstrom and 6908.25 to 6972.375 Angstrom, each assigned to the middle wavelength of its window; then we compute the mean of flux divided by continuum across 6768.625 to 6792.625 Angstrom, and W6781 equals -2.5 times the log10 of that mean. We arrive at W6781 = 0.00 mag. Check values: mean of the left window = 5.7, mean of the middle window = 5.64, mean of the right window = 5.52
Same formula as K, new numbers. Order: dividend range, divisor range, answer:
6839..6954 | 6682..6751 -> 1.03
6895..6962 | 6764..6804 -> 1.02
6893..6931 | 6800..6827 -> 1.01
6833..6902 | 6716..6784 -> 1.02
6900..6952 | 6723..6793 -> 1.03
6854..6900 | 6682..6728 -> 1.02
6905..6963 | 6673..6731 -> 1.03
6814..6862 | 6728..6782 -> 1.01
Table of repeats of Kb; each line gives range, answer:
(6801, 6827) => 5.63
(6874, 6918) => 5.55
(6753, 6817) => 5.64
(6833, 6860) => 5.59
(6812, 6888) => 5.59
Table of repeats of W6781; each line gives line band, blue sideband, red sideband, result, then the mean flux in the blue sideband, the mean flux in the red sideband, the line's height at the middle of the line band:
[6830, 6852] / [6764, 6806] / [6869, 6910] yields -0.001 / 5.64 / 5.56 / 5.59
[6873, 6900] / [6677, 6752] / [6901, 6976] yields 0.005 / 5.71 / 5.53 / 5.57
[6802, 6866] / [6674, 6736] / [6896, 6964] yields 0.001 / 5.73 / 5.53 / 5.62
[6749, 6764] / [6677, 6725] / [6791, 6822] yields 0.006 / 5.72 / 5.62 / 5.67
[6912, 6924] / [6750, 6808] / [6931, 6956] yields 0.010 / 5.64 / 5.54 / 5.56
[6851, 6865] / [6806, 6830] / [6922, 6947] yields 0.002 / 5.63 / 5.54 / 5.6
